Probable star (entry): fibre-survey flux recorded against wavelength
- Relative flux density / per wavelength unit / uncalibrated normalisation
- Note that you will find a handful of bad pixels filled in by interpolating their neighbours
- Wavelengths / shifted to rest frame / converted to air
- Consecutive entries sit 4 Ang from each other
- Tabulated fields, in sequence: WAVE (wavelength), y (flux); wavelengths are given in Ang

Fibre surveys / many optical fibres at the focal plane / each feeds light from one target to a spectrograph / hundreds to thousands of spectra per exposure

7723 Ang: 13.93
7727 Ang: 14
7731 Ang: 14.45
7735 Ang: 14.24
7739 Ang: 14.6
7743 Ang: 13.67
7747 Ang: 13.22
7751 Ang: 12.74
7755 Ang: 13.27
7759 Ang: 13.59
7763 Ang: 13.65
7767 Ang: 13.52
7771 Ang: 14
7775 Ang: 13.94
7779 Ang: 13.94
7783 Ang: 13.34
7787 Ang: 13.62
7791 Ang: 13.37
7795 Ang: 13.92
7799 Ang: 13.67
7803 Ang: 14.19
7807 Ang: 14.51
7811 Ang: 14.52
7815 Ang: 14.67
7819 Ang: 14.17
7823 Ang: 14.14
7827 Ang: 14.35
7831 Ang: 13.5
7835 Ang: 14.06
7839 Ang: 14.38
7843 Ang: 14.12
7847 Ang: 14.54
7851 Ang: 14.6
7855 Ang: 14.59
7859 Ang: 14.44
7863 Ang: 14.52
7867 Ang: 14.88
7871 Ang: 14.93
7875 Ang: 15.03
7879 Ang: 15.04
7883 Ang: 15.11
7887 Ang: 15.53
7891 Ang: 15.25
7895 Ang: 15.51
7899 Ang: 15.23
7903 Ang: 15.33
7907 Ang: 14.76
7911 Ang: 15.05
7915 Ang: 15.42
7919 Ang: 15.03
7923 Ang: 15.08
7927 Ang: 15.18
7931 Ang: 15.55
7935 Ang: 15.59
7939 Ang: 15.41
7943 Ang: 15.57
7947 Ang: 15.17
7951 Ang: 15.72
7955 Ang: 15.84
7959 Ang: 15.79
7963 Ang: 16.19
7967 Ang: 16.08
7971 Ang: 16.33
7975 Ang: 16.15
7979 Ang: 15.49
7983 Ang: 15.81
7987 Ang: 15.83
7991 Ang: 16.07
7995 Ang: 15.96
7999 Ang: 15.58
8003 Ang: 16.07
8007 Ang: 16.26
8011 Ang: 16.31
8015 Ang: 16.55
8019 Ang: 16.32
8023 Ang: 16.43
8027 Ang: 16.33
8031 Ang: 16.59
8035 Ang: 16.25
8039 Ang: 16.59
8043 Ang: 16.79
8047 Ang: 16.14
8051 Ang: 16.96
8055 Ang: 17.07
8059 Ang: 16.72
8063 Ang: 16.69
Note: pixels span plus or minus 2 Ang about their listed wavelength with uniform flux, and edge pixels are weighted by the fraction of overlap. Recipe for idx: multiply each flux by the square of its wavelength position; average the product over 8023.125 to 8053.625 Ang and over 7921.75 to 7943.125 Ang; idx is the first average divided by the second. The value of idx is 1.10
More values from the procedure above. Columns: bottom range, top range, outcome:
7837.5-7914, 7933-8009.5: 1.09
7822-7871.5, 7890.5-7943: 1.08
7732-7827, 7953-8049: 1.23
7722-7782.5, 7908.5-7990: 1.19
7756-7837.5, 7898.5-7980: 1.16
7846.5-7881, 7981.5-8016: 1.13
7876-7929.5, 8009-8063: 1.13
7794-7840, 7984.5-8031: 1.20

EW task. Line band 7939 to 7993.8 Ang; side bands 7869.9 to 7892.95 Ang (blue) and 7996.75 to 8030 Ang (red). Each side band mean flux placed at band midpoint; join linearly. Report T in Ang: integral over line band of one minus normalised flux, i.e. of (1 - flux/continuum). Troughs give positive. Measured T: 0.1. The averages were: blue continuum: 15.2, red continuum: 16.2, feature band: 15.8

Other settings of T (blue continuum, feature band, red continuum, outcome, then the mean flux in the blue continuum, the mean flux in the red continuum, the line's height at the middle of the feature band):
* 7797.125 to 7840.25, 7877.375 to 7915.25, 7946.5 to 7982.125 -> -0.30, 14.2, 15.9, 15.1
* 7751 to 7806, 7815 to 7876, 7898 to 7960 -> 0.03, 13.7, 15.4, 14.4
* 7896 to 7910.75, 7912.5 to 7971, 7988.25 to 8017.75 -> -0.22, 15.1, 16.1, 15.5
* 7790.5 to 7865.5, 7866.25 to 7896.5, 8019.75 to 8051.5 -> -0.70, 14.2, 16.5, 14.8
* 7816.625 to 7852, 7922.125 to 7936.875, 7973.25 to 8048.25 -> -0.09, 14.2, 16.2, 15.3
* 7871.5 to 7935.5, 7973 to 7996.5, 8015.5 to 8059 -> 0.21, 15.2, 16.6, 16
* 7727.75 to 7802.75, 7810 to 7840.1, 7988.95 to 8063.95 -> 0.26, 13.7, 16.4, 14.3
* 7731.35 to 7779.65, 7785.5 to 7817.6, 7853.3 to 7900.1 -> 0.32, 13.7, 15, 14.2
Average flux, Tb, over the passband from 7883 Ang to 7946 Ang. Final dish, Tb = 15.3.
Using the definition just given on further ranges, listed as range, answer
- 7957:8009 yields 16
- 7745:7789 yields 13.5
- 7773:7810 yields 13.9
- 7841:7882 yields 14.7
